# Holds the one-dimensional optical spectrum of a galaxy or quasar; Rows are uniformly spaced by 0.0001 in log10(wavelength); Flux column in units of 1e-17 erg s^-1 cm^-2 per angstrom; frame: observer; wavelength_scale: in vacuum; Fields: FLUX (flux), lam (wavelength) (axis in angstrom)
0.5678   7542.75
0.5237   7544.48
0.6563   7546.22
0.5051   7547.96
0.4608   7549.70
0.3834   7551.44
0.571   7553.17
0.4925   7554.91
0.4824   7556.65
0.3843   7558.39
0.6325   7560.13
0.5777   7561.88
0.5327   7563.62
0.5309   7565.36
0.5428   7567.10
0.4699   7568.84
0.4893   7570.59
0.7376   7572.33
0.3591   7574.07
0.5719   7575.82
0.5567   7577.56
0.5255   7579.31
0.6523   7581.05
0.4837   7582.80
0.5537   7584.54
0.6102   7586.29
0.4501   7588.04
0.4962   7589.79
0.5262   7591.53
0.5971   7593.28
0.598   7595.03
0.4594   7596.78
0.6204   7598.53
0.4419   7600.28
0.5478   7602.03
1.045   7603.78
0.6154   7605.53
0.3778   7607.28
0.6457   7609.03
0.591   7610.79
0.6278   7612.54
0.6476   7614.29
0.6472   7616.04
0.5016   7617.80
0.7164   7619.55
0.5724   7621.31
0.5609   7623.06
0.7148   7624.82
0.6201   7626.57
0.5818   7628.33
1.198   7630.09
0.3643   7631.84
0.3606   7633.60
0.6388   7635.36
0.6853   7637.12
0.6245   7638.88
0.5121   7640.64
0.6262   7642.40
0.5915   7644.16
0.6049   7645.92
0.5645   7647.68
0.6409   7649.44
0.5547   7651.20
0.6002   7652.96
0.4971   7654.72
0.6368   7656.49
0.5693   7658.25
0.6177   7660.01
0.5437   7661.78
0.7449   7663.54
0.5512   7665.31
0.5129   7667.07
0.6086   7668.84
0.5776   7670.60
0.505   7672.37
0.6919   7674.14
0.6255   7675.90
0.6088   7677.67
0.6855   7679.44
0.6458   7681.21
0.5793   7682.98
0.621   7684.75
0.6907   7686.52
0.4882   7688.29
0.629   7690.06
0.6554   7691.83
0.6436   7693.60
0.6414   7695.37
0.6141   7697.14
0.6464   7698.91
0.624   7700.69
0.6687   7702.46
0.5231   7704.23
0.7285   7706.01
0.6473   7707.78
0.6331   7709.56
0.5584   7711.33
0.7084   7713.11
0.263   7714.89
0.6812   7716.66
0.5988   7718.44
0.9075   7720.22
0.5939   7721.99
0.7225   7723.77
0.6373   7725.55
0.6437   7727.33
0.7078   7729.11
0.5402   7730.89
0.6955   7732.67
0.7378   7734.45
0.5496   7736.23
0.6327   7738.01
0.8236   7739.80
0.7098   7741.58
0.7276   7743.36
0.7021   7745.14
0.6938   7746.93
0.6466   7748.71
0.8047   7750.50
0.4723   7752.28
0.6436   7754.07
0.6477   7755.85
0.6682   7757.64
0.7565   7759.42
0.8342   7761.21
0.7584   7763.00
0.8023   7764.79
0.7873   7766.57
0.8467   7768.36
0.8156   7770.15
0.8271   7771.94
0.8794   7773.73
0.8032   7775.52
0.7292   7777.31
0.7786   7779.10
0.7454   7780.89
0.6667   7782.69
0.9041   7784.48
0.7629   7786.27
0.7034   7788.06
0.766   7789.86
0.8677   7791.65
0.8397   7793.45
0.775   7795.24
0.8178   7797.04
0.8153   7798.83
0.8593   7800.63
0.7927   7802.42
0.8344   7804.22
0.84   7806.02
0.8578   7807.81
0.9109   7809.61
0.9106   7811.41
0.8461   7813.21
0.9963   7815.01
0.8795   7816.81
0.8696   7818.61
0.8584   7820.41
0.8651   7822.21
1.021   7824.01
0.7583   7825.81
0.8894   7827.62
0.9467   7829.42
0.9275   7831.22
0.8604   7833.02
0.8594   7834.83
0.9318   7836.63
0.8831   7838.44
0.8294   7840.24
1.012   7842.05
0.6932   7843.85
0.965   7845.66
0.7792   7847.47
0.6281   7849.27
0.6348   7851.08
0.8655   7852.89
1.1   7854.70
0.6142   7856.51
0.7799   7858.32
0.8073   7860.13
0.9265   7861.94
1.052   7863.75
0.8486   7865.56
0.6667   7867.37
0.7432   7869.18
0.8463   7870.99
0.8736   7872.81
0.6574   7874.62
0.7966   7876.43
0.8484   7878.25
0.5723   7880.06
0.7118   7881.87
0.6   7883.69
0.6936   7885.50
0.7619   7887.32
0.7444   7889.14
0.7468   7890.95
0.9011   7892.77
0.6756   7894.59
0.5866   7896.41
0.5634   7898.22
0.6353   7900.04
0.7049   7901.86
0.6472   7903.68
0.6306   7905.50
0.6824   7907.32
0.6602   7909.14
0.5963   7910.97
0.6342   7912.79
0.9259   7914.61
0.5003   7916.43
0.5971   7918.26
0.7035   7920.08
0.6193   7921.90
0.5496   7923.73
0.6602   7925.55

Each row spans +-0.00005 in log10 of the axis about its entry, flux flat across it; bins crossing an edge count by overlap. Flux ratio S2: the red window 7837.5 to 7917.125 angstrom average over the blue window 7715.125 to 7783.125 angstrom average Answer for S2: 1.05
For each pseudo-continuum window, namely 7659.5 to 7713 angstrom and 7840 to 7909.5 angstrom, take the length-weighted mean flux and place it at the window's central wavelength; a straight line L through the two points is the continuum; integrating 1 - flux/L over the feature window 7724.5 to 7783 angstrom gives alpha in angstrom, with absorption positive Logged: -4.47 angstrom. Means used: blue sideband 0.618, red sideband 0.756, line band 0.719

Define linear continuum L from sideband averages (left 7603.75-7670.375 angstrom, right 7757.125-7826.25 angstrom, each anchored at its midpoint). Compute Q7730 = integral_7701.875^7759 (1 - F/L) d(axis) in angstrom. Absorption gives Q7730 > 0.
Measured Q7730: 6.5 angstrom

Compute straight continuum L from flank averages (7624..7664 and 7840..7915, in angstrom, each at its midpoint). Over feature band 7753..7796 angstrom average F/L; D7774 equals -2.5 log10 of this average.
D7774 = -0.13 mag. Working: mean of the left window 0.611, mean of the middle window 0.774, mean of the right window 0.751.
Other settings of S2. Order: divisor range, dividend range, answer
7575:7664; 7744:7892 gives 1.35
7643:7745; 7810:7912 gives 1.27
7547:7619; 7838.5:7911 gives 1.37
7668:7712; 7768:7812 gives 1.31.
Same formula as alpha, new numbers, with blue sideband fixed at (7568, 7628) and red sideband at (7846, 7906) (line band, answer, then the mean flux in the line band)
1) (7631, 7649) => 1.31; 0.56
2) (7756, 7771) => -2.13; 0.777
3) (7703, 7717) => 1.20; 0.591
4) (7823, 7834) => -2.75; 0.9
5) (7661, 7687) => 0.53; 0.612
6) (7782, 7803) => -3.04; 0.799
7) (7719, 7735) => -0.66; 0.685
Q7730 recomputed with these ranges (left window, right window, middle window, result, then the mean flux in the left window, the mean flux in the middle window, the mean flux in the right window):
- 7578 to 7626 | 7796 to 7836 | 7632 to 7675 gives 4.8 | 0.586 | 0.582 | 0.874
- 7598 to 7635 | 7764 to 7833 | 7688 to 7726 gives 5.1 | 0.619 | 0.63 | 0.837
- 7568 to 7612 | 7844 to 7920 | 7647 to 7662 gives 0.4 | 0.561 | 0.582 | 0.736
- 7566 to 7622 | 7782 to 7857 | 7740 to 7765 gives 1.9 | 0.571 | 0.705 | 0.846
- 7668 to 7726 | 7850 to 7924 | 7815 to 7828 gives -3.6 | 0.626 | 0.885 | 0.726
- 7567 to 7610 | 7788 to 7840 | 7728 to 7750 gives 2.3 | 0.559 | 0.682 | 0.864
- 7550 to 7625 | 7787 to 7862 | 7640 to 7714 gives 6.4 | 0.559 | 0.61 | 0.847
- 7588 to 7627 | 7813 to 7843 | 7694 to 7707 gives 1.6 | 0.595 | 0.636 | 0.897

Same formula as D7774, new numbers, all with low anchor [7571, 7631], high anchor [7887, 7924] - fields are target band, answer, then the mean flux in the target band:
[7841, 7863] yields -0.24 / 0.819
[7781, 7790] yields -0.18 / 0.758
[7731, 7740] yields -0.05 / 0.664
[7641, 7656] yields 0.05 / 0.584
